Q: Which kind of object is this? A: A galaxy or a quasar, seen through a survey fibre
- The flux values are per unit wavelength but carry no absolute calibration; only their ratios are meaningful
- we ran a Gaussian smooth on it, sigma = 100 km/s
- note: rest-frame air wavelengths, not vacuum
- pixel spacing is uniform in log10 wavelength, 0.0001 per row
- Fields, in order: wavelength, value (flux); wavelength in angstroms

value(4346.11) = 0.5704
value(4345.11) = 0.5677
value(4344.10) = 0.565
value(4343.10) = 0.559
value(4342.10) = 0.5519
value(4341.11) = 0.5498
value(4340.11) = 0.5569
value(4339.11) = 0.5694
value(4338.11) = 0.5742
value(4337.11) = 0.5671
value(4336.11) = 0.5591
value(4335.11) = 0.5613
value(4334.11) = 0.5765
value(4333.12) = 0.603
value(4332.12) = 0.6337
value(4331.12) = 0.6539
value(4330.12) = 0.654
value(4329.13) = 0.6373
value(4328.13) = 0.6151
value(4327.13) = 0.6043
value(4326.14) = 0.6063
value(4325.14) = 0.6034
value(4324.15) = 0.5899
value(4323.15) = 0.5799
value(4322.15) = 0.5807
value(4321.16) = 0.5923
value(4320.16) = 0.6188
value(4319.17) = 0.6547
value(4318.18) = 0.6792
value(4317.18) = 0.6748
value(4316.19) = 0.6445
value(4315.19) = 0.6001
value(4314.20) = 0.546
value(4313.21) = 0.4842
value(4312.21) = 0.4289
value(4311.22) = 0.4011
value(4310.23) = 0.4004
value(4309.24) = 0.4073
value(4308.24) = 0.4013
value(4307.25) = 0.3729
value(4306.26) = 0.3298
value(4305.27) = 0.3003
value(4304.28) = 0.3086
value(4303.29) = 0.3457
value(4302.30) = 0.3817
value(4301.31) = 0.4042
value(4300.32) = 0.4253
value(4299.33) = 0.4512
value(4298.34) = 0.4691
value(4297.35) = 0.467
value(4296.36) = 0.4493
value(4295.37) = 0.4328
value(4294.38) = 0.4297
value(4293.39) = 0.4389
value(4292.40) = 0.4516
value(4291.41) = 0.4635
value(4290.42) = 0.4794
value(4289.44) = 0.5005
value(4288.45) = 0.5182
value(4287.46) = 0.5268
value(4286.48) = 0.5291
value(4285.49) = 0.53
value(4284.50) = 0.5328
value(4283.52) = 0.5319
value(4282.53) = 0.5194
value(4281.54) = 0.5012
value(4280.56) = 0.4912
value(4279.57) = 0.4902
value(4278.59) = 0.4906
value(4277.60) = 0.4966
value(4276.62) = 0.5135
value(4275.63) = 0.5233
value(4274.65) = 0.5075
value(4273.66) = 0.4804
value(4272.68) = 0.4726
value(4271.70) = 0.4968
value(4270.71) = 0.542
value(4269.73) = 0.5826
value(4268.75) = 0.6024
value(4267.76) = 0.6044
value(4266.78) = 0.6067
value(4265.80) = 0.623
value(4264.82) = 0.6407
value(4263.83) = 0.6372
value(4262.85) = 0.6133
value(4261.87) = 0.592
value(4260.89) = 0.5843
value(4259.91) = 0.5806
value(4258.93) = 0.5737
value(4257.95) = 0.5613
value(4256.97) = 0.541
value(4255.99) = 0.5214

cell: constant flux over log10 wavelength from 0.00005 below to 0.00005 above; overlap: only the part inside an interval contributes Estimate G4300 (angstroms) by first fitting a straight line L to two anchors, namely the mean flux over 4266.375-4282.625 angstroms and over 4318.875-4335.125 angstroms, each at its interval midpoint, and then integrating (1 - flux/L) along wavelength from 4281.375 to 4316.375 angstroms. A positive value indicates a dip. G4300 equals 6.8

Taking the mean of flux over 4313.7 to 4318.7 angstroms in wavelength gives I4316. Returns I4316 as 0.629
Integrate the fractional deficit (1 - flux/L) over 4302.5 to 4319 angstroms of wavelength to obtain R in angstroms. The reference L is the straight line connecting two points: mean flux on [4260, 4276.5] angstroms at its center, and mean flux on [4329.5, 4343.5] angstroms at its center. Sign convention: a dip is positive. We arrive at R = 3.4 angstroms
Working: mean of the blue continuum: 0.568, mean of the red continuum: 0.585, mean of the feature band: 0.461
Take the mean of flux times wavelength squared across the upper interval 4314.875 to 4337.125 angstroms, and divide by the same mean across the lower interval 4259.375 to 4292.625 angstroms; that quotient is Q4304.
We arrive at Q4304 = 1.2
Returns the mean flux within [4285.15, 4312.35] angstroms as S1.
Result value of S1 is 0.43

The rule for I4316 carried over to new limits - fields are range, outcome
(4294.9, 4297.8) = 0.449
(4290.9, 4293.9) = 0.45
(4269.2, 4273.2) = 0.525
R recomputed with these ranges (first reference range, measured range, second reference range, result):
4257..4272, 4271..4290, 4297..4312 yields 0.0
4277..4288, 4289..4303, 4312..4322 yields 2.6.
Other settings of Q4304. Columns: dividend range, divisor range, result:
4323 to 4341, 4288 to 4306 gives 1.42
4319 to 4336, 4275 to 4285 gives 1.22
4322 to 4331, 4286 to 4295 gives 1.29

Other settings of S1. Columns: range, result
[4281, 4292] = 0.512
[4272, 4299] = 0.49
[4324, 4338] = 0.604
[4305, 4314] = 0.399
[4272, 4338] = 0.511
